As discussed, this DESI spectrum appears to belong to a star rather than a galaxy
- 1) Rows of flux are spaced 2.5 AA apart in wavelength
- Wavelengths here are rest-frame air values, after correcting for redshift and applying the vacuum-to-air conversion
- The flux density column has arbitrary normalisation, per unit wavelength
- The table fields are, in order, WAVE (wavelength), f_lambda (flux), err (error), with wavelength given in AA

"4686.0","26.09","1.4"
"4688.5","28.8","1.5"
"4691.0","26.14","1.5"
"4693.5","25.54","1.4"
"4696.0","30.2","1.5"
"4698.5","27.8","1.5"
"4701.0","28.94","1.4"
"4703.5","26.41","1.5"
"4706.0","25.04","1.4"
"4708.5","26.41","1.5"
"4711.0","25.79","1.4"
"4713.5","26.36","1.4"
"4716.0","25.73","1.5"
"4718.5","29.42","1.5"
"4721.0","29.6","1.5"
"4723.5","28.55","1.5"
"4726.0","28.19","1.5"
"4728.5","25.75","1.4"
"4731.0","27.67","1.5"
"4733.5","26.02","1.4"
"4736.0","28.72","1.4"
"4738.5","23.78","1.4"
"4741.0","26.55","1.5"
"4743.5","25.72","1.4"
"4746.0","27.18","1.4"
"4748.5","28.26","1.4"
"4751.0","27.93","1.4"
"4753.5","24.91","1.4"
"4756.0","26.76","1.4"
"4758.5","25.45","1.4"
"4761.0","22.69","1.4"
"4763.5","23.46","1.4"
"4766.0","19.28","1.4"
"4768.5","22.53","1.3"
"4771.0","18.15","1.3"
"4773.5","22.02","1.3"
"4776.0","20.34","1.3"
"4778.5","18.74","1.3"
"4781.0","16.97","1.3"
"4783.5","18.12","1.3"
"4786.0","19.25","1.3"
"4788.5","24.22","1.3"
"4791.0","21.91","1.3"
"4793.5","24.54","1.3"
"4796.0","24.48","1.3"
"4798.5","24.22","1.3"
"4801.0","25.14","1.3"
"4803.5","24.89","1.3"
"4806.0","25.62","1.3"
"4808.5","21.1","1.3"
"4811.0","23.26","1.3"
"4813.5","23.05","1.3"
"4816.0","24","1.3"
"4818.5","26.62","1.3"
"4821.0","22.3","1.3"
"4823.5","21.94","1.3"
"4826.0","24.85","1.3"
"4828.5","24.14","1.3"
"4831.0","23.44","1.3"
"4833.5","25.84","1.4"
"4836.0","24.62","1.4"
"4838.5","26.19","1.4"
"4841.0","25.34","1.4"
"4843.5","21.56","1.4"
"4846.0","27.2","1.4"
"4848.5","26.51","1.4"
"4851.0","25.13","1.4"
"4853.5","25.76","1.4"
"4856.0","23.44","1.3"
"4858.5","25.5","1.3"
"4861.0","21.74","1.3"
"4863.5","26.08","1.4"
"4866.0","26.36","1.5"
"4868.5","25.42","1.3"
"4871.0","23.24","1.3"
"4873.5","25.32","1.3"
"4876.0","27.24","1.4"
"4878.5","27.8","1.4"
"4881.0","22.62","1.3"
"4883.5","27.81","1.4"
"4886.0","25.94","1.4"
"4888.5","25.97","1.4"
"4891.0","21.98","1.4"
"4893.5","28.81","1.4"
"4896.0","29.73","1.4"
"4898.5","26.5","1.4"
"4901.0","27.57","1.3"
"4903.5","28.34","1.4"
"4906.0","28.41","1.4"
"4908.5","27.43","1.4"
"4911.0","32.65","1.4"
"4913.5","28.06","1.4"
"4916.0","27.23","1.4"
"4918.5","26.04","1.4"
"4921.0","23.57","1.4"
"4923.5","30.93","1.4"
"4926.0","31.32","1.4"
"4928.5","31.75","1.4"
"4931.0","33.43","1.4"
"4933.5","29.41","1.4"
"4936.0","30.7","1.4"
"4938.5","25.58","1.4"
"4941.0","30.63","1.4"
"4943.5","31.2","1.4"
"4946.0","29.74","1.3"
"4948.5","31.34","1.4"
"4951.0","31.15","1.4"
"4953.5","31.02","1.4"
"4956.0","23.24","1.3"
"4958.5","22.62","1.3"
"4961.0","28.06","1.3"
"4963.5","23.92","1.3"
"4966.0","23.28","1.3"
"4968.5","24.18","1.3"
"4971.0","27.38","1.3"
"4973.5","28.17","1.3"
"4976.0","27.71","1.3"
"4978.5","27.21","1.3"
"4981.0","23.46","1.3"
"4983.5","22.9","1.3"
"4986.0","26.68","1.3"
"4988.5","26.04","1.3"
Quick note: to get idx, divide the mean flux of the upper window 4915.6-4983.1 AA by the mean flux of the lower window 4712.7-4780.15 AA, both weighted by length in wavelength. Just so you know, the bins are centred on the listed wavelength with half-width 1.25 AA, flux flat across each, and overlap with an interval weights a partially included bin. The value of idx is 1.1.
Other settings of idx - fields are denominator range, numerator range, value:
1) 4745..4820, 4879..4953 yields 1.23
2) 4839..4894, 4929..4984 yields 1.10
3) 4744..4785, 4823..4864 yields 1.09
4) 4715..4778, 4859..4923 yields 1.05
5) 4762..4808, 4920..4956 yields 1.37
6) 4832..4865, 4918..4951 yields 1.19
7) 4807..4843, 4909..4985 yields 1.16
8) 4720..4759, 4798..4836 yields 0.89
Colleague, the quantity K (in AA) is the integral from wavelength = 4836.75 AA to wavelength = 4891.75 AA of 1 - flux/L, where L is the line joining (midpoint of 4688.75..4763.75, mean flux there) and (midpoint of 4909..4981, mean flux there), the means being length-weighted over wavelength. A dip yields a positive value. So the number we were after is 4.9 AA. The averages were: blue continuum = 26.8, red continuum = 28.2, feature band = 25.2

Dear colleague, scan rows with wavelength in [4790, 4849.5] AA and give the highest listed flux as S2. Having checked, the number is 27.2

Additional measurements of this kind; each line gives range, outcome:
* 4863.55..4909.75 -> 29.73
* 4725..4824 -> 28.72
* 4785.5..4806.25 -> 25.62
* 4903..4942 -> 33.43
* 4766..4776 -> 22.53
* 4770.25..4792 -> 24.22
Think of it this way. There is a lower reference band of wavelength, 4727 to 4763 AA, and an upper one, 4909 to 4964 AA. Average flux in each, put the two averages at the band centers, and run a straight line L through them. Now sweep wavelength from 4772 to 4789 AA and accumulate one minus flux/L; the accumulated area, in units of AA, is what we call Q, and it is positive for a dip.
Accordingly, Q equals 4.4 AA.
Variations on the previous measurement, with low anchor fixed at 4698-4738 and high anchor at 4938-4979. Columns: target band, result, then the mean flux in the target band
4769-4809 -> 7.92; 21.9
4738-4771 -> 3.04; 24.7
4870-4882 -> 0.89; 25.3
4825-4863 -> 3.57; 24.8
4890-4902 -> 0.17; 27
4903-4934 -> -1.92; 29.1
